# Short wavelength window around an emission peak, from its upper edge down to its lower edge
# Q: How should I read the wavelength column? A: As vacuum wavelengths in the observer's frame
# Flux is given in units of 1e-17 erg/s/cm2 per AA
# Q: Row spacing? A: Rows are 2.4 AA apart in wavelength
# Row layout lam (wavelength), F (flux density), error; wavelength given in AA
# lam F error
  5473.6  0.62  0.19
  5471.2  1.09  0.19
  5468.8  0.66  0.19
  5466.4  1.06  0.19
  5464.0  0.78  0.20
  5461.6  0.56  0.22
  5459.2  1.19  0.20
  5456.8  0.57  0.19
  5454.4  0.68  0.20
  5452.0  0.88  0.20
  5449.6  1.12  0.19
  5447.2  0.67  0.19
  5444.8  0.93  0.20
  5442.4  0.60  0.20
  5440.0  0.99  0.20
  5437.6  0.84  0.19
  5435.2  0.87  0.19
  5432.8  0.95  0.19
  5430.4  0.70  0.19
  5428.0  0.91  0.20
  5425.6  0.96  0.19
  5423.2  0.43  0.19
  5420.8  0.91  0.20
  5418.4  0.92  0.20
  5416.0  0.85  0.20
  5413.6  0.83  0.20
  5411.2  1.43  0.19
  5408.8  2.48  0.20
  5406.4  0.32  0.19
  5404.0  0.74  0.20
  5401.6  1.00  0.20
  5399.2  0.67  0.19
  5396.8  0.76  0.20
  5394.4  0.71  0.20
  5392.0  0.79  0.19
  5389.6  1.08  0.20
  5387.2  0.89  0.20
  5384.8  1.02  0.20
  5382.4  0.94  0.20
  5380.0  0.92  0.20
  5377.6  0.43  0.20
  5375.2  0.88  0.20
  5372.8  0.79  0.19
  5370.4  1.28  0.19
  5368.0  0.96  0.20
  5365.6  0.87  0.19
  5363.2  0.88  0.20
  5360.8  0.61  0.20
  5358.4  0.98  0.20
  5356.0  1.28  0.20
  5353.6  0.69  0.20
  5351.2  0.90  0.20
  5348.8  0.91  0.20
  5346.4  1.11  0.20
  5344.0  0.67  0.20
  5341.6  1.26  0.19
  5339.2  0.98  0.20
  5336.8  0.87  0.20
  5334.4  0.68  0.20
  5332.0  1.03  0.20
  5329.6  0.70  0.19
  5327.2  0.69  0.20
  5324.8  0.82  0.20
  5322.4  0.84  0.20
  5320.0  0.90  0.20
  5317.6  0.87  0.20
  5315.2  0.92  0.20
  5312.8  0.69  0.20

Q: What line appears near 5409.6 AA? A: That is H-beta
